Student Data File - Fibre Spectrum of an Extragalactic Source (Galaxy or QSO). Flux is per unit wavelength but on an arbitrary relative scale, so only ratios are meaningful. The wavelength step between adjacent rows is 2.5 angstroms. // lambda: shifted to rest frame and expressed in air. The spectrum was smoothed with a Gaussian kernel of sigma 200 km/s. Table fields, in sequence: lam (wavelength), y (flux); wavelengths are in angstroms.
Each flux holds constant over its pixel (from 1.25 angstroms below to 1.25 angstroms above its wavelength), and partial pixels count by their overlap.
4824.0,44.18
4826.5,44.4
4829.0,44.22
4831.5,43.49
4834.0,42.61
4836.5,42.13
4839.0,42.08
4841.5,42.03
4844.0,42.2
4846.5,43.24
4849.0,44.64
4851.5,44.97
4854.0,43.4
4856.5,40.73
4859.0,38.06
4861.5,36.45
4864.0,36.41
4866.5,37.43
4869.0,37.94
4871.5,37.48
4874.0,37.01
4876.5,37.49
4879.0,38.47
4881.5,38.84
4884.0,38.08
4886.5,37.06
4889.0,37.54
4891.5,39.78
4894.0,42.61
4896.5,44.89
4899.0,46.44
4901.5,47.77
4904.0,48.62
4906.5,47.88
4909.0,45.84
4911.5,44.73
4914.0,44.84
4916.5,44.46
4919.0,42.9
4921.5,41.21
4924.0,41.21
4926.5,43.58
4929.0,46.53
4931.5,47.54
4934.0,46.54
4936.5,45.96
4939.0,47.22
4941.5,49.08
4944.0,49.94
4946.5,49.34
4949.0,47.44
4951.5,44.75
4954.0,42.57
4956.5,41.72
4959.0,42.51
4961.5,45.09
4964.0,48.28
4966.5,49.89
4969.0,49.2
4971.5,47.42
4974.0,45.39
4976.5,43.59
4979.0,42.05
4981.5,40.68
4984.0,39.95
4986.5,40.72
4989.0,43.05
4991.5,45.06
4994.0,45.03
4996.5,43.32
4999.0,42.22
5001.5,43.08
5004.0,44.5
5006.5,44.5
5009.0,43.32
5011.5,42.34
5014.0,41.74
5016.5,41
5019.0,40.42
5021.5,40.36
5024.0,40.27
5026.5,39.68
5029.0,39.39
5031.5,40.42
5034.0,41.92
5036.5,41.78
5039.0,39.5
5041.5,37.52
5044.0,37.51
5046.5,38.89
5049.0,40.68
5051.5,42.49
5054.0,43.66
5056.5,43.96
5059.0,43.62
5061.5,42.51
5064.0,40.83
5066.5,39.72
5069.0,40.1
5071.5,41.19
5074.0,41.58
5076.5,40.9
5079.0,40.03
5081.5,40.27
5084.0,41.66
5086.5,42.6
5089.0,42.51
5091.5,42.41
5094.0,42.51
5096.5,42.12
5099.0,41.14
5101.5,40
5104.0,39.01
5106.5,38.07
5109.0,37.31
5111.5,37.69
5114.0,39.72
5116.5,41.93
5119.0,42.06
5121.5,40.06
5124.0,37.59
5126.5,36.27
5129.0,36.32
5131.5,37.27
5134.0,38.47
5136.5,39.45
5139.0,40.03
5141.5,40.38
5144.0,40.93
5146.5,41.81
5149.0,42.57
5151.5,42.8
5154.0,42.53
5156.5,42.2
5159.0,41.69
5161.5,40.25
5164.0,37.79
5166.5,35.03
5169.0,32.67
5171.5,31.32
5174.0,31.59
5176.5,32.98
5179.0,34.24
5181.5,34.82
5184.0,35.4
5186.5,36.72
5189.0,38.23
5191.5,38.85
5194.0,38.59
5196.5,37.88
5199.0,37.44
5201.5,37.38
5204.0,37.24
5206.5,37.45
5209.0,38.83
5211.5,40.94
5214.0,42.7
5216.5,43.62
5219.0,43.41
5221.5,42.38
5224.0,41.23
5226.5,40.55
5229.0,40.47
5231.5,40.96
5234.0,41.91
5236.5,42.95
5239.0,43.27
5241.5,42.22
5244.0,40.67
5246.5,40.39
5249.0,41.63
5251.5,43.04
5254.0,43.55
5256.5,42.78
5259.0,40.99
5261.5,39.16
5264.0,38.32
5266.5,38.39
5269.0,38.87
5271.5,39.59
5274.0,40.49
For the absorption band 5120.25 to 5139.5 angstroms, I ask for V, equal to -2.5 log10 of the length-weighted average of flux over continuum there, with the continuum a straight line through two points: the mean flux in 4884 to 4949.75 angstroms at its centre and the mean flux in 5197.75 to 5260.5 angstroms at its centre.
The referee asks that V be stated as 0.11 mag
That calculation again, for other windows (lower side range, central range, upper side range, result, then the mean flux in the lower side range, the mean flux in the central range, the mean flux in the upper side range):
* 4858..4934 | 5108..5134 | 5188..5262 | 0.07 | 41.7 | 38.6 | 40.7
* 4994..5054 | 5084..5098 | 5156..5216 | -0.07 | 41.3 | 42.3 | 37.2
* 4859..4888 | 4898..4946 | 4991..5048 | -0.18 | 37.5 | 46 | 41.4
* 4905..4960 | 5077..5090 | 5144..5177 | -0.02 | 45.4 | 41.4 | 38.3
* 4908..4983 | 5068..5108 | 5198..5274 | 0.05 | 45.4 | 41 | 40.8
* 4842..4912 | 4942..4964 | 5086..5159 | -0.12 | 41.3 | 45.7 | 40.3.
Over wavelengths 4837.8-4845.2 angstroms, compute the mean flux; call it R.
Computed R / 42.1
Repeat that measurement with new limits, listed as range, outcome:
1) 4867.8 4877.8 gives 37.5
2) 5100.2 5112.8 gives 38.4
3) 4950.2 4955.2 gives 43.7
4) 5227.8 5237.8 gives 41.6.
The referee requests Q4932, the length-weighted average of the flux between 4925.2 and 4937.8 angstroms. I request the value 46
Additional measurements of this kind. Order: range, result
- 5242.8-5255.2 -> 41.9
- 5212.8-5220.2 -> 43.2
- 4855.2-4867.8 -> 37.8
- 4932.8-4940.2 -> 46.6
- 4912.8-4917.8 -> 44.6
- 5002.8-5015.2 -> 43.3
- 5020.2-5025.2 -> 40.3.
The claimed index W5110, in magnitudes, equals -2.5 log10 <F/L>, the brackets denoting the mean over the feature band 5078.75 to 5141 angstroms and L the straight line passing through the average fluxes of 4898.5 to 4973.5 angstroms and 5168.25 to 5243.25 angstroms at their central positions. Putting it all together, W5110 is 0.04 mag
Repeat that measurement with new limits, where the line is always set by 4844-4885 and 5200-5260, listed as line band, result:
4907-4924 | -0.11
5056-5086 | -0.02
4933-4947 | -0.20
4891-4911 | -0.15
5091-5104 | -0.02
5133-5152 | 0.00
